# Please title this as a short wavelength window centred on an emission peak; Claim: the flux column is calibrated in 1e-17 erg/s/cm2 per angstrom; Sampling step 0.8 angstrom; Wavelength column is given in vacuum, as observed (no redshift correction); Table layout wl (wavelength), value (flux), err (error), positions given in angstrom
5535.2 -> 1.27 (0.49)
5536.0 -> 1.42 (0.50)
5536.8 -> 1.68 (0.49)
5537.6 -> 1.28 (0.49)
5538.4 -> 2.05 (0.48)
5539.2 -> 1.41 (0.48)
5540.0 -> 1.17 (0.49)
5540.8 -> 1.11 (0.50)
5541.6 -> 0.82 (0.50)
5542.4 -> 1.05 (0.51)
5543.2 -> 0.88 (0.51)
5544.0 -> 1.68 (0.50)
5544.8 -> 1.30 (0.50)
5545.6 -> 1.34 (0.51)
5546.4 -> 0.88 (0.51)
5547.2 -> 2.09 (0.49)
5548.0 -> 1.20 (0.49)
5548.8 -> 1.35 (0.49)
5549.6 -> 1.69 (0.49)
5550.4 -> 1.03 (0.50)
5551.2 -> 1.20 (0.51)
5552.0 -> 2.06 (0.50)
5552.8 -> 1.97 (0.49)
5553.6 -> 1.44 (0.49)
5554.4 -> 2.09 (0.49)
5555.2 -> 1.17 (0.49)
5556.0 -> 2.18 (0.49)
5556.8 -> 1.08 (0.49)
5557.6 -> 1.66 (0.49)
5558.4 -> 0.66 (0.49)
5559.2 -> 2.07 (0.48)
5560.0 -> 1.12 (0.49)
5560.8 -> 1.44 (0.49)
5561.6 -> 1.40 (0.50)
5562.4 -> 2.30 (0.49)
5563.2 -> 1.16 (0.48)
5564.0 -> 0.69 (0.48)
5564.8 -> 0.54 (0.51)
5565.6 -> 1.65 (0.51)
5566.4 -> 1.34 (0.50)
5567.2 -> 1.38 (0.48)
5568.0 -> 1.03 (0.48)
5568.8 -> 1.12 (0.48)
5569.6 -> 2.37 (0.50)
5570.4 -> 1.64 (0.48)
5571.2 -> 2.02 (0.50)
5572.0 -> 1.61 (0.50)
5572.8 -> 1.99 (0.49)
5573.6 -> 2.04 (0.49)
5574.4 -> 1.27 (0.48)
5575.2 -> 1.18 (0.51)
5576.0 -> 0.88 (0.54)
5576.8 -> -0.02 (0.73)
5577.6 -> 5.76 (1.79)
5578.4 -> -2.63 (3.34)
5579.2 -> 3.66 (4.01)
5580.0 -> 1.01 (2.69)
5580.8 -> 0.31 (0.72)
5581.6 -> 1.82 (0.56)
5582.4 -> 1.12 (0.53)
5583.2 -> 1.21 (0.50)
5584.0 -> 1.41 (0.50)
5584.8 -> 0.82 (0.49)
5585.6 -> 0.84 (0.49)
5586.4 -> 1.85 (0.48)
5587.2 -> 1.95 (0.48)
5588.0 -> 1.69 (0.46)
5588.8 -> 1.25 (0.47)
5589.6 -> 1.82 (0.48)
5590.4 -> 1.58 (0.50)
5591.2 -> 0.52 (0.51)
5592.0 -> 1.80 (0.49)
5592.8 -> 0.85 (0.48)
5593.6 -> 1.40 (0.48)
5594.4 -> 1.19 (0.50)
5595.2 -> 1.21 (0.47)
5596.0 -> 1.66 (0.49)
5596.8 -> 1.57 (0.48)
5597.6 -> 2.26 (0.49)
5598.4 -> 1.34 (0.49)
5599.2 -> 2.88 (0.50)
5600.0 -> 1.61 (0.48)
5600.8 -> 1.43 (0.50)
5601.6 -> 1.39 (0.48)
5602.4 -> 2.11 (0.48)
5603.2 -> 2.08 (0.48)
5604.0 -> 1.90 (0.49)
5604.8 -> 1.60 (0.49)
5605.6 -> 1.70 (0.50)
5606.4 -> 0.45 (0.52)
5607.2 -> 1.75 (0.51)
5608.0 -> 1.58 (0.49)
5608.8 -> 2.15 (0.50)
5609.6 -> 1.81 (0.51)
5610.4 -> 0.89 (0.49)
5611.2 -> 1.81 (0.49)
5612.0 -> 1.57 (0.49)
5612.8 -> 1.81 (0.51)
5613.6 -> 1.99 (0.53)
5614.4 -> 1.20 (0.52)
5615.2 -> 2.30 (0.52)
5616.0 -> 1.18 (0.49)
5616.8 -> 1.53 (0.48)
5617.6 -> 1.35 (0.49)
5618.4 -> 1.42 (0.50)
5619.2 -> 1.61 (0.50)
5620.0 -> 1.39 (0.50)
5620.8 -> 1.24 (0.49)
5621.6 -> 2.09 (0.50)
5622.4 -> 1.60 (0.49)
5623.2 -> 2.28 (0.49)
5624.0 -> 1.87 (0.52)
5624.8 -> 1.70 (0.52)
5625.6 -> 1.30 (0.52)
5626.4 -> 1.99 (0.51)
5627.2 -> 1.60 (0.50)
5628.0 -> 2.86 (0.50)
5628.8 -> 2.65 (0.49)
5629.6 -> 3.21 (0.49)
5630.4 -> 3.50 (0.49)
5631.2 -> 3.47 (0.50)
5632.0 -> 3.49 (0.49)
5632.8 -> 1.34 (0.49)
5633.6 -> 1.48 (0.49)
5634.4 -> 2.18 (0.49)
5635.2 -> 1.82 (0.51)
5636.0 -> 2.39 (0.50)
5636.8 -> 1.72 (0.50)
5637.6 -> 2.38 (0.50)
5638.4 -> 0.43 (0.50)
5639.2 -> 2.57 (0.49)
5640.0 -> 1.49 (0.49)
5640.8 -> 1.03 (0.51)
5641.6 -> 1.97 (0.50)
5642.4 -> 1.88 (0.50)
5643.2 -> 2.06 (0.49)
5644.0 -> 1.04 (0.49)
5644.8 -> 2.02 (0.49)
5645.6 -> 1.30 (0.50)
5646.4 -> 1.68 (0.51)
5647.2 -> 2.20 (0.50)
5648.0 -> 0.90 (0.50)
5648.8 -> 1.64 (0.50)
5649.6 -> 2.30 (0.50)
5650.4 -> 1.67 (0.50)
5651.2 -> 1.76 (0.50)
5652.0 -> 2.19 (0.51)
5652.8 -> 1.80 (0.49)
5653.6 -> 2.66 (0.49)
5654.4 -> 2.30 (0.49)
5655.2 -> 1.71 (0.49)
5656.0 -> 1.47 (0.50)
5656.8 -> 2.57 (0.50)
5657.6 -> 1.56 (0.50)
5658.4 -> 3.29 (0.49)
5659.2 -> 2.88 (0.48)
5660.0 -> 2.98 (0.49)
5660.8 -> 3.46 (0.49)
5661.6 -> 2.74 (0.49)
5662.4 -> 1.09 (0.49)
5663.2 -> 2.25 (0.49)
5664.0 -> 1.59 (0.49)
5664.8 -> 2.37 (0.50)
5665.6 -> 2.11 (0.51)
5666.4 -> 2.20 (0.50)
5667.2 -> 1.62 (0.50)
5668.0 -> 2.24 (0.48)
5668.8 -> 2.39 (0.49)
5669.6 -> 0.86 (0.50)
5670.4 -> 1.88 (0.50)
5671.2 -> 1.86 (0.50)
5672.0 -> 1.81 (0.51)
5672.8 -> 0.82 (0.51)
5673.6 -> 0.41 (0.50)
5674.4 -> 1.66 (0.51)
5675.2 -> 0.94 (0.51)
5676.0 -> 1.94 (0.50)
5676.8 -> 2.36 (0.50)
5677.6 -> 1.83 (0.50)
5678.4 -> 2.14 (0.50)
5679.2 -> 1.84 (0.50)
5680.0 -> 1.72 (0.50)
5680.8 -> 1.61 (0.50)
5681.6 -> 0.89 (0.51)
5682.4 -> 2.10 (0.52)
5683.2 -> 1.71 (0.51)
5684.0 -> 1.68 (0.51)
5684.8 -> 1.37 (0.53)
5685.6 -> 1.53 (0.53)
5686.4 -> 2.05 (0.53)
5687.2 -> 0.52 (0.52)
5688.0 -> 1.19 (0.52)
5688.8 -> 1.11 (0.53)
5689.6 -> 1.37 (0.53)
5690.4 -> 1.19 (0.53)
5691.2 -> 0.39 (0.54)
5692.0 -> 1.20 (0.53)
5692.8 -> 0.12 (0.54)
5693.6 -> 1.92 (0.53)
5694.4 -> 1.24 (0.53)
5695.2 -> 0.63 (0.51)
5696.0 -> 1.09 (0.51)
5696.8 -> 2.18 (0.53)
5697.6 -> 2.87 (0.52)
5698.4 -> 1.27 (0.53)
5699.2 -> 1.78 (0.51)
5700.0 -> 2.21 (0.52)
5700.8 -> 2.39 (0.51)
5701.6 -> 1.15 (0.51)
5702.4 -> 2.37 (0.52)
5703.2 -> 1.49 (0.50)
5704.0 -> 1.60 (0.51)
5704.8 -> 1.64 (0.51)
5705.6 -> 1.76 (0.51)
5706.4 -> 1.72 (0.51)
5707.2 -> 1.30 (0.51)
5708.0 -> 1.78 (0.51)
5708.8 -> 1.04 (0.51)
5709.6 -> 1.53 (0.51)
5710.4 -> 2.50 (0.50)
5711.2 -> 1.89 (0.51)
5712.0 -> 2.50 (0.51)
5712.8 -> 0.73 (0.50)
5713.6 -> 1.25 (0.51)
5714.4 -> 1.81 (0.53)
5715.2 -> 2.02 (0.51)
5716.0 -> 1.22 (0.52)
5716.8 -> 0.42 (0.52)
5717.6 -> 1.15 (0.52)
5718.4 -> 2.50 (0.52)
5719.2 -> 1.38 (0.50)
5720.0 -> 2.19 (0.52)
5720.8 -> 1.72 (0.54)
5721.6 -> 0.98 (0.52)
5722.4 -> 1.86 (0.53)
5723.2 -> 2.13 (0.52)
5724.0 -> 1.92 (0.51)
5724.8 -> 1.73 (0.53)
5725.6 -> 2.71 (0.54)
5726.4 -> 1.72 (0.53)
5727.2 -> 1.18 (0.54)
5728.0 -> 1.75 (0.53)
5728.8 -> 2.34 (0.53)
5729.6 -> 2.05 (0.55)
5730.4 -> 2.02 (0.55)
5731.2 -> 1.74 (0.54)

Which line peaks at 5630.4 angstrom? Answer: H-gamma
